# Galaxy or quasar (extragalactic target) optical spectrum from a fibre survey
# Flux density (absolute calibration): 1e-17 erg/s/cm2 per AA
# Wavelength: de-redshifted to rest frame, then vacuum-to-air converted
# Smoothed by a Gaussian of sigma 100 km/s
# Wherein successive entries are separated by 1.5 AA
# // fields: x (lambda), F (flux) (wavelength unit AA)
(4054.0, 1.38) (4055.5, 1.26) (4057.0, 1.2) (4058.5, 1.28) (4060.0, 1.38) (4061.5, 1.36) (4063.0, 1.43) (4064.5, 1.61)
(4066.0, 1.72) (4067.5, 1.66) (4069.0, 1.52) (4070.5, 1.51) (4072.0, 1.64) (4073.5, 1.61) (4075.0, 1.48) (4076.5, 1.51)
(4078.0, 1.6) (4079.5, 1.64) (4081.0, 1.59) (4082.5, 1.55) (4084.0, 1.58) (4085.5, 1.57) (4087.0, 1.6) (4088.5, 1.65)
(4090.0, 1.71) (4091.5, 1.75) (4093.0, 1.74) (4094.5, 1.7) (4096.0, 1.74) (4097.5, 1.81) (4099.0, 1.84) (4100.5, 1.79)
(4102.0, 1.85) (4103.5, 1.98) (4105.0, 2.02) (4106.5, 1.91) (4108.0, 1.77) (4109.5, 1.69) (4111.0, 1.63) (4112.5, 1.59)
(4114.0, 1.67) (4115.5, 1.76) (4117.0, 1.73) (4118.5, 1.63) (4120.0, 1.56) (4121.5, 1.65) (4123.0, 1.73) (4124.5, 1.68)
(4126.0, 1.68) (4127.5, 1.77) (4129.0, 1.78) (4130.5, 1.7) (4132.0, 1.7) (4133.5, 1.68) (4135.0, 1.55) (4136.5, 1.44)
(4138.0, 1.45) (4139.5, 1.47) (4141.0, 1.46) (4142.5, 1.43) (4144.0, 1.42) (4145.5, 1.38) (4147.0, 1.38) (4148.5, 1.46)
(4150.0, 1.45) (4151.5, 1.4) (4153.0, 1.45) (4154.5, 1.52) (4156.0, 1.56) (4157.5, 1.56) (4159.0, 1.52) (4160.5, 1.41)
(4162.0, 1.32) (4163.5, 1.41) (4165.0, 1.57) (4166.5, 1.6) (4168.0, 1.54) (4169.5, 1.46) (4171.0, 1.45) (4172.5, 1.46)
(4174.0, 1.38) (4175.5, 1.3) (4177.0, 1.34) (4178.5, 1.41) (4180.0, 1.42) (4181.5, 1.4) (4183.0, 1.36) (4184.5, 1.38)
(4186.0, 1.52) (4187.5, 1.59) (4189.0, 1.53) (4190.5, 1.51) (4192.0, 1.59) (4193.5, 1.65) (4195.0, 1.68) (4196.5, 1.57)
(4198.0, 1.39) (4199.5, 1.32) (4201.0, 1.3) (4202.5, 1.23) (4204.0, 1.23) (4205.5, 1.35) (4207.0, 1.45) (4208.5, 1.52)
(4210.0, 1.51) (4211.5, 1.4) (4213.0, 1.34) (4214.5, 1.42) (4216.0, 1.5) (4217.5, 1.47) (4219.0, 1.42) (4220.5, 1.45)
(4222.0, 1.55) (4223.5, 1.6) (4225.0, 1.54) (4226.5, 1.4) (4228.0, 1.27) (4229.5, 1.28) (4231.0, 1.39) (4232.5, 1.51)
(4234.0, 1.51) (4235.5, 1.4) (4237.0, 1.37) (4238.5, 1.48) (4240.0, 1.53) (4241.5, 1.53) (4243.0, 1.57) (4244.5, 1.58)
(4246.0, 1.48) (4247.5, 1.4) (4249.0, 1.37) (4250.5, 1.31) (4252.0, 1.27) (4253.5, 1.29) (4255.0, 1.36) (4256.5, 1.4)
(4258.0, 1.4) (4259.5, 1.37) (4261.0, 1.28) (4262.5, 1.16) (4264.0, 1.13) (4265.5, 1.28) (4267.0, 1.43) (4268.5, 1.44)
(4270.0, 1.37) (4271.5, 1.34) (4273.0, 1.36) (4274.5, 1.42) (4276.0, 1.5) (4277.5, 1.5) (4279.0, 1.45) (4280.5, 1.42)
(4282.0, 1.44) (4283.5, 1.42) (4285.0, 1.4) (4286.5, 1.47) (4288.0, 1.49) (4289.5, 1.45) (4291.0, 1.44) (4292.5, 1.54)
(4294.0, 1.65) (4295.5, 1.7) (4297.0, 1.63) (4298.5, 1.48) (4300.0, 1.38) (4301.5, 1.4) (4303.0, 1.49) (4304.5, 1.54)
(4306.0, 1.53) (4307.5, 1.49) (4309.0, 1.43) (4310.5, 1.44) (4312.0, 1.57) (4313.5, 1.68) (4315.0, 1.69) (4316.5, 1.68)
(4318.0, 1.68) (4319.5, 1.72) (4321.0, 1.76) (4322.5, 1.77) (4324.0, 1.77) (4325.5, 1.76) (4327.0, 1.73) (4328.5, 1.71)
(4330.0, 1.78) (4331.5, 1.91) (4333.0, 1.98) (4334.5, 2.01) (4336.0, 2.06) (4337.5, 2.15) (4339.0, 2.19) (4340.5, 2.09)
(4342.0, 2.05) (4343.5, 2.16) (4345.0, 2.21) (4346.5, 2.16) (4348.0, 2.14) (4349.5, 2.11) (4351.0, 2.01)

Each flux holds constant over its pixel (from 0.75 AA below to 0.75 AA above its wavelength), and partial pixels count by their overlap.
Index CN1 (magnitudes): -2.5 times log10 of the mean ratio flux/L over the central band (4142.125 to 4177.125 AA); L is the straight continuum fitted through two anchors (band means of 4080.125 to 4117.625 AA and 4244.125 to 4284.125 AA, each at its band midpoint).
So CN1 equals 0.10 mag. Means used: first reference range 1.73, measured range 1.45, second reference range 1.37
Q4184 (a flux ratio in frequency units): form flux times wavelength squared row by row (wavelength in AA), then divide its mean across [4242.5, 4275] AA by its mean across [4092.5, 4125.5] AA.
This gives 0.8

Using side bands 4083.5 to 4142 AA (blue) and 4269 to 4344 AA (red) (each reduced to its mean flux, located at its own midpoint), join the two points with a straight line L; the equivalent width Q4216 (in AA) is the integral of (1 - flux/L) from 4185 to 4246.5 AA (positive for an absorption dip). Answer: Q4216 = 7.5 AA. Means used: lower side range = 1.69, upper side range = 1.64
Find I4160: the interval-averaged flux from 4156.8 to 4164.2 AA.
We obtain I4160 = 1.44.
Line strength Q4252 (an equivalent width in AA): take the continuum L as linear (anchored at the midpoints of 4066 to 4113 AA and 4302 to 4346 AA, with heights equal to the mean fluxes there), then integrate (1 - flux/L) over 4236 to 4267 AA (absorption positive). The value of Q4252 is 6.7 AA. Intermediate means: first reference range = 1.69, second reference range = 1.79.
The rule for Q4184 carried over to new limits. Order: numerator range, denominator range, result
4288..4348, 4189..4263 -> 1.27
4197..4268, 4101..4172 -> 0.92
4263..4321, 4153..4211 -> 1.08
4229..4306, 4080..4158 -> 0.94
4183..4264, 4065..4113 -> 0.90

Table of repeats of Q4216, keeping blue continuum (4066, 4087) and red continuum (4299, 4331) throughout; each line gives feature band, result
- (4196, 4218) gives 2.81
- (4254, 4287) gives 4.81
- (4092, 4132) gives -4.02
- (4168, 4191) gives 2.31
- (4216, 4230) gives 1.37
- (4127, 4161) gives 1.56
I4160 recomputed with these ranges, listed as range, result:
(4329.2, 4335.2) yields 1.92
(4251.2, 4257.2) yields 1.33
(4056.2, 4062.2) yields 1.3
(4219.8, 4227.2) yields 1.51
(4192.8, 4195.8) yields 1.66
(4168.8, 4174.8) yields 1.44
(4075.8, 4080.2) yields 1.58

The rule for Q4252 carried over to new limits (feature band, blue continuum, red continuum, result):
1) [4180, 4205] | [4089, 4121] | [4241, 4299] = 2.0 AA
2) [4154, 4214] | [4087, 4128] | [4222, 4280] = 4.2 AA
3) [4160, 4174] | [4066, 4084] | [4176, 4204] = 0.1 AA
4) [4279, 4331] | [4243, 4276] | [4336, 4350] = 6.1 AA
